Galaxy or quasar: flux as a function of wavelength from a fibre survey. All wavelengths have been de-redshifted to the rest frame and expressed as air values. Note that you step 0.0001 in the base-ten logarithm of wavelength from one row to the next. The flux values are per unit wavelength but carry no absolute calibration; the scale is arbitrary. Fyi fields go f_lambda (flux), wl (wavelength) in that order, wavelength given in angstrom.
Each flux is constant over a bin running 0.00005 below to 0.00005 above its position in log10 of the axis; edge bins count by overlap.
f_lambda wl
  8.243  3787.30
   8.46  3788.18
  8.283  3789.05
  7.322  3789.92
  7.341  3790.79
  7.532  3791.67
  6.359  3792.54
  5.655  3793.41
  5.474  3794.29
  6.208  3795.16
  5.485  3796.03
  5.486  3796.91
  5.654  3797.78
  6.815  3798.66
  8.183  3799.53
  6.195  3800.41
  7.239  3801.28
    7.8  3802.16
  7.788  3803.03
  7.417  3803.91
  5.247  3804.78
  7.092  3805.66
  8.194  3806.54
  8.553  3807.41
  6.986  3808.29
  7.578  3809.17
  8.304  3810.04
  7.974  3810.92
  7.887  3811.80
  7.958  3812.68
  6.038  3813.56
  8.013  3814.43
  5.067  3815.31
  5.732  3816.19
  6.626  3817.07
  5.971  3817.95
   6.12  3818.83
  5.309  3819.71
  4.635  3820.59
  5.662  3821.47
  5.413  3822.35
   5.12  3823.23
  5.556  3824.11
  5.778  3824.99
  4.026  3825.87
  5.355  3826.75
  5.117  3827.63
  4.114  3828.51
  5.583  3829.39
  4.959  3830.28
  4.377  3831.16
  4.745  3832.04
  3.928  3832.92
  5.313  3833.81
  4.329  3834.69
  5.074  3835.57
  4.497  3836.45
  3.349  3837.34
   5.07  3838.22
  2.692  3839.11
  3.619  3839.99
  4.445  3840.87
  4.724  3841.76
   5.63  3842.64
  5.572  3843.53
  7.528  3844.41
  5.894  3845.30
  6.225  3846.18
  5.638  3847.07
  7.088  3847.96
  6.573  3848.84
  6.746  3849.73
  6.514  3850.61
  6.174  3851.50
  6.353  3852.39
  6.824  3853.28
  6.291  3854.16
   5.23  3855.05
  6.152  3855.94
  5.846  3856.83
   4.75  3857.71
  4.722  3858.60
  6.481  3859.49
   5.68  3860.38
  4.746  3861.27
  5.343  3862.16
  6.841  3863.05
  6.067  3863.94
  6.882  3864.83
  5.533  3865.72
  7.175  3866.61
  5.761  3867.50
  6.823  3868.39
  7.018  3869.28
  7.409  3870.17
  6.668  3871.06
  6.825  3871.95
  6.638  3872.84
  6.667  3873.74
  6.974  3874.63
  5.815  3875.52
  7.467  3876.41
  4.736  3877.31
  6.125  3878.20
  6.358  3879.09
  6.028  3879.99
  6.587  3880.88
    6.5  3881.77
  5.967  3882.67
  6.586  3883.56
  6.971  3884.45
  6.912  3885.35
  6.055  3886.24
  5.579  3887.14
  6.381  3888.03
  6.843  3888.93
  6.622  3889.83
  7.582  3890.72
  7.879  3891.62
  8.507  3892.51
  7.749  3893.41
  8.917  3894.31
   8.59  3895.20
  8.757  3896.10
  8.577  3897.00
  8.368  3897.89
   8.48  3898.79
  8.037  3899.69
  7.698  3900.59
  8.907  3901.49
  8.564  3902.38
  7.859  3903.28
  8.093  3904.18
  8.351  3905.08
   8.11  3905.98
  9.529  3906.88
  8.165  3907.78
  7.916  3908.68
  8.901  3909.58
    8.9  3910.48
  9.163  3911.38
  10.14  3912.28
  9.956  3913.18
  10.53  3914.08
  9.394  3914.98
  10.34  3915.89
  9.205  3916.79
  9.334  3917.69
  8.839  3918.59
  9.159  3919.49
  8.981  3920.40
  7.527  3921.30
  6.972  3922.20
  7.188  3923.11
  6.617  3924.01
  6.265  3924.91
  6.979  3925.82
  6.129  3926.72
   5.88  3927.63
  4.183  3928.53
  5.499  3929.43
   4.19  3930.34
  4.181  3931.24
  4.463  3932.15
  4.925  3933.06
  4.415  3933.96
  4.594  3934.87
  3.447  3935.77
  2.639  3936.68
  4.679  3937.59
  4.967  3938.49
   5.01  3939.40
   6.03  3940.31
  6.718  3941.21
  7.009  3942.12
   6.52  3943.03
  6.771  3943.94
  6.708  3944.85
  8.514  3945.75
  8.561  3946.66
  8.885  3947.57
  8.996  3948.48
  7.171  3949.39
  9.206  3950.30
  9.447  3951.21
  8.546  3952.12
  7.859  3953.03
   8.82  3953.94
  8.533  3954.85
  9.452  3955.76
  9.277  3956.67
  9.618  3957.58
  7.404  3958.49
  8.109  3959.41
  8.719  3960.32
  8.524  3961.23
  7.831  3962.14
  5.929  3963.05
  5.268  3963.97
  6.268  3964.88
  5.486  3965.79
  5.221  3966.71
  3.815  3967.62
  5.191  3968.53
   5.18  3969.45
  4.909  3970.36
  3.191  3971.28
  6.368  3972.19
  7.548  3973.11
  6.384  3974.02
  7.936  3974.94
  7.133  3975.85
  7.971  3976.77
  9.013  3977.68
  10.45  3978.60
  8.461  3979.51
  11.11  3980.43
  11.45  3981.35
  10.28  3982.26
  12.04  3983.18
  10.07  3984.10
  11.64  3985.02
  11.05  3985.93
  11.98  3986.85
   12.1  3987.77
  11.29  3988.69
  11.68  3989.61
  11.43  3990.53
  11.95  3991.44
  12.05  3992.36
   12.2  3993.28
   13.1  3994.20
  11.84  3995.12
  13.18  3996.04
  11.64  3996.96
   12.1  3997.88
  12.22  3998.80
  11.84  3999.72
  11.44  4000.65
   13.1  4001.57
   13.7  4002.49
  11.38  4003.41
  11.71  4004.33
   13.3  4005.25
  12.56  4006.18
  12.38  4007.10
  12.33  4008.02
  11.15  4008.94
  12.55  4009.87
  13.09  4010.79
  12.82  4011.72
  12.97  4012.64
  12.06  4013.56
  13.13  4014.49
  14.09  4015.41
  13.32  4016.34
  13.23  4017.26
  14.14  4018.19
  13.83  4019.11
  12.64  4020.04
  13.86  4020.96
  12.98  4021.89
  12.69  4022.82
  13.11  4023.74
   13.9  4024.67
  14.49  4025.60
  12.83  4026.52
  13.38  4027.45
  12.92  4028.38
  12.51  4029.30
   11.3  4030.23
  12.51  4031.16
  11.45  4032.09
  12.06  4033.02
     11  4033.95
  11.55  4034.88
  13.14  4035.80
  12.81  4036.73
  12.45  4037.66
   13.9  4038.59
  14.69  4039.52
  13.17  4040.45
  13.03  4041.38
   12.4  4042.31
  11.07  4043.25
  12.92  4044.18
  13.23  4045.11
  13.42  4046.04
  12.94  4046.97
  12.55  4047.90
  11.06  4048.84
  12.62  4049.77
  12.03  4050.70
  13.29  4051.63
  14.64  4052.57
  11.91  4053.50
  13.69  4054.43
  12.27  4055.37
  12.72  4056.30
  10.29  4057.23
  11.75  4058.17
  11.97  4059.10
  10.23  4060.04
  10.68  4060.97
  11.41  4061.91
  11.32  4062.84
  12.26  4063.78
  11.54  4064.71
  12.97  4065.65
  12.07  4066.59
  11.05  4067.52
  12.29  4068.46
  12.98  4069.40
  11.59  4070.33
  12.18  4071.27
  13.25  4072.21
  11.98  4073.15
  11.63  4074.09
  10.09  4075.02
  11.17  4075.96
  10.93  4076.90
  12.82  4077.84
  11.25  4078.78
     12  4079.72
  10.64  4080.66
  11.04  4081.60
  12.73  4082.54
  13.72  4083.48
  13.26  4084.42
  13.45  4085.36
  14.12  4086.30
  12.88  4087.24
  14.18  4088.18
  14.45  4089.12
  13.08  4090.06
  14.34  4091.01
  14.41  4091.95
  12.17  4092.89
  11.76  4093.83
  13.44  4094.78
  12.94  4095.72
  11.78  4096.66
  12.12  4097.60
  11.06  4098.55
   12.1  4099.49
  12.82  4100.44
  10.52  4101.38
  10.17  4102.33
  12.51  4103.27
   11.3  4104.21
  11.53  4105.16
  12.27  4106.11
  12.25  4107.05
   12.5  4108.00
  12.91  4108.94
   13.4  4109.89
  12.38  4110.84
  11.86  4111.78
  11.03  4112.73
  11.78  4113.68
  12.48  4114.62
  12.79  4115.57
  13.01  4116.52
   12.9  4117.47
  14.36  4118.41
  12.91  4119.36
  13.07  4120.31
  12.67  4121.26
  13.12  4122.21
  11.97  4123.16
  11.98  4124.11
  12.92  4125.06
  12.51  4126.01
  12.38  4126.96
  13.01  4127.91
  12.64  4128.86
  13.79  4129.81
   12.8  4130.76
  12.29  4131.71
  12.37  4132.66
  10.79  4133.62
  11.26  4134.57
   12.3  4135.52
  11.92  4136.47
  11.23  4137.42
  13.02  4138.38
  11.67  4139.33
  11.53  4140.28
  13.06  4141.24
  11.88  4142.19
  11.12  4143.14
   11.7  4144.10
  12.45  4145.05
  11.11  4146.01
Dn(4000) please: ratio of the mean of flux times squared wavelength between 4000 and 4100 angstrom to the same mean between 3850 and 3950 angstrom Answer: 1.94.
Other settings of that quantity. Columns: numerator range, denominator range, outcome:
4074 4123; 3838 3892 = 2.27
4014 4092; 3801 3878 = 2.34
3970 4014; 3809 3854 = 2.10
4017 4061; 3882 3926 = 1.67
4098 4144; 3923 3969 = 2.02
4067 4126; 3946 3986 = 1.65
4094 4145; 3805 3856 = 2.44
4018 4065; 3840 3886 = 2.22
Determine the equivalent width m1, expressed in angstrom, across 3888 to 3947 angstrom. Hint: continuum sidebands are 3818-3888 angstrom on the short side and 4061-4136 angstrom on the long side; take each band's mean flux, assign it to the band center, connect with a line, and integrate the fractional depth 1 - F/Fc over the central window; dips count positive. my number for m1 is 0.4 angstrom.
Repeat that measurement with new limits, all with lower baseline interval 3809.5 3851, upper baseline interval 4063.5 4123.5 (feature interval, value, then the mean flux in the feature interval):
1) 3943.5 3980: 6.03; 7.47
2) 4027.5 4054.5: -3.93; 12.6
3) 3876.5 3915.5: -2.71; 7.81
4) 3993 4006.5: -3.25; 12.3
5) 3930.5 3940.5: 4.65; 4.44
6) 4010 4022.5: -3.41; 13.2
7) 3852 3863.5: 0.91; 5.79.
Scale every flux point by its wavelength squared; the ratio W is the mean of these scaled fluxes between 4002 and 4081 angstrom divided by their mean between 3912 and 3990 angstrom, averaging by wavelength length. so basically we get 1.70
